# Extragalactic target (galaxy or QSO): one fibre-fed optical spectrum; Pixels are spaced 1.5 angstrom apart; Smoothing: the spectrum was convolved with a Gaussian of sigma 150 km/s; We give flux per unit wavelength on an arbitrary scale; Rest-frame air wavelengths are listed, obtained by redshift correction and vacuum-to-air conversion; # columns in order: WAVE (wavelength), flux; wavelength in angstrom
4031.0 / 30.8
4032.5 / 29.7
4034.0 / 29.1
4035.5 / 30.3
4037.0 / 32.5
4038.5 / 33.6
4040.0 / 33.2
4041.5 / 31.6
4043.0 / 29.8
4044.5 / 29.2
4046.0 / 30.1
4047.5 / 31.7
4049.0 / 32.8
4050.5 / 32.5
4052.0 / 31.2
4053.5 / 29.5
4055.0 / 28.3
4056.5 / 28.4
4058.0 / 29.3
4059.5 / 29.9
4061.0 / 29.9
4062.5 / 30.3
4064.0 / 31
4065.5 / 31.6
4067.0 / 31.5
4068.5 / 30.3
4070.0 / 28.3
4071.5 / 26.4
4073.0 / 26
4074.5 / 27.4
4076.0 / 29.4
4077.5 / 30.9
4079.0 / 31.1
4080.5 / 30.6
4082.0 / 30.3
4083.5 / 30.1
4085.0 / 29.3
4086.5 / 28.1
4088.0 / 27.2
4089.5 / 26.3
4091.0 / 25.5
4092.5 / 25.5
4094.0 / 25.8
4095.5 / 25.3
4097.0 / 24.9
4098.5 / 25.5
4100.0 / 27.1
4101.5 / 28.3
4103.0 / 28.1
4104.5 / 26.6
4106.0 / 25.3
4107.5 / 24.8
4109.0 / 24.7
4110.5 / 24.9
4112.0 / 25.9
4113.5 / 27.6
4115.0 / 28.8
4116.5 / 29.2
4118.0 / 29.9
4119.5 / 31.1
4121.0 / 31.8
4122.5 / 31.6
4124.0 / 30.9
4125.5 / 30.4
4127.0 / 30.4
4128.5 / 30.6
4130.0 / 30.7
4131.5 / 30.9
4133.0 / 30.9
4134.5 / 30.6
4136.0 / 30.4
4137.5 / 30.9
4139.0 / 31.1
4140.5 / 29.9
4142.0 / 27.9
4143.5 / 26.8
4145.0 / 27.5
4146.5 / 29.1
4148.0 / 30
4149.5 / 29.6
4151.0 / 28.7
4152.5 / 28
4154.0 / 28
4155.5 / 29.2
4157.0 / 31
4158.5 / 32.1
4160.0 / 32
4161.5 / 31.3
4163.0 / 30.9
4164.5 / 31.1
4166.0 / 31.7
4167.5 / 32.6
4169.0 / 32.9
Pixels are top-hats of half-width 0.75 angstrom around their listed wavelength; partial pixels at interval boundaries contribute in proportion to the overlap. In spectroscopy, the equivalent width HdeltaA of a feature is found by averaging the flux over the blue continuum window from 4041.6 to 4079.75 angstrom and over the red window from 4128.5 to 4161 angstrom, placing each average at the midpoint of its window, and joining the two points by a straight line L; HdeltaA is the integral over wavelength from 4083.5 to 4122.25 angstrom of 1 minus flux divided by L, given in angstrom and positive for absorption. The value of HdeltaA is 3.4 angstrom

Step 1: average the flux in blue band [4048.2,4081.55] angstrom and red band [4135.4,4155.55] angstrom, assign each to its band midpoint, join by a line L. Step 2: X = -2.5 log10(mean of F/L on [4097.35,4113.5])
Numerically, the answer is 0.13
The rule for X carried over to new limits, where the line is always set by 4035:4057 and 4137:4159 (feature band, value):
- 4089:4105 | 0.15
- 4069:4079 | 0.08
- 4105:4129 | 0.05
